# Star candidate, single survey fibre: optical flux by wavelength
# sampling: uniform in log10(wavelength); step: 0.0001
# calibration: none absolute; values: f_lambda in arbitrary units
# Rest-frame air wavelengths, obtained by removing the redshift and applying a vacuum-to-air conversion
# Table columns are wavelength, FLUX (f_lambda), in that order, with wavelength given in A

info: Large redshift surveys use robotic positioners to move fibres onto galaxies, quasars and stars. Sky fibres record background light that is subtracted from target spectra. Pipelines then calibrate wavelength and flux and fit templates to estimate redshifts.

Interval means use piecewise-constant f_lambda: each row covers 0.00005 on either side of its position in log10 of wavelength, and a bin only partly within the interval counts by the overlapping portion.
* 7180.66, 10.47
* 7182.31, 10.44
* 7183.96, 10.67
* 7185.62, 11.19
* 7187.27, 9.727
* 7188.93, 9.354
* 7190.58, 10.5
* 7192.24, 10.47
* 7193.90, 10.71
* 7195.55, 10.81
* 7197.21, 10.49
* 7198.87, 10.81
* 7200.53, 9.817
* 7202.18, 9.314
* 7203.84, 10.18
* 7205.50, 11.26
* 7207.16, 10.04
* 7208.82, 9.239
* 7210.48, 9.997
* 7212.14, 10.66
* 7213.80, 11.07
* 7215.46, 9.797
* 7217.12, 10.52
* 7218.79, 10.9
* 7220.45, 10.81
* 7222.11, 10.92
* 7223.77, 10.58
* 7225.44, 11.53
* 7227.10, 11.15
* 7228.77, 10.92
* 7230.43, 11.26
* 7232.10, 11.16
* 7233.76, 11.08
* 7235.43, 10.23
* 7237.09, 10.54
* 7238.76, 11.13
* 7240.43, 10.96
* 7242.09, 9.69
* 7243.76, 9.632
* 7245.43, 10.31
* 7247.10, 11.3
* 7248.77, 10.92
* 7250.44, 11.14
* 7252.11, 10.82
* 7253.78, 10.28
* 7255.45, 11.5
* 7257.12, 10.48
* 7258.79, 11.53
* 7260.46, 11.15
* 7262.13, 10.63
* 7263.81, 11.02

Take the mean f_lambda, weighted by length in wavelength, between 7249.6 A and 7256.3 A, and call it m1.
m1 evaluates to 10.9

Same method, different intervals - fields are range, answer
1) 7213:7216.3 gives 10.4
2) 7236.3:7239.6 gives 10.8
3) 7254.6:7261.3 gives 11.2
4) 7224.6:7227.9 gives 11.3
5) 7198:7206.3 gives 10.3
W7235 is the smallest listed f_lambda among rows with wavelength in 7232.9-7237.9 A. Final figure 10.23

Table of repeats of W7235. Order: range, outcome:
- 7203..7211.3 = 9.239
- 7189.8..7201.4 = 9.817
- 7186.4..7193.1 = 9.354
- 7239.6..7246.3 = 9.632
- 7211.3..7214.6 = 10.66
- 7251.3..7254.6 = 10.28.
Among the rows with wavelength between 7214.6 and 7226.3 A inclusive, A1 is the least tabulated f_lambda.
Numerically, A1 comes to 9.797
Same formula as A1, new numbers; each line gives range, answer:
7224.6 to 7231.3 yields 10.92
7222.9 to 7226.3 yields 10.58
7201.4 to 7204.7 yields 9.314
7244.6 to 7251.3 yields 10.31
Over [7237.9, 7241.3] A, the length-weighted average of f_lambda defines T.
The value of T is 11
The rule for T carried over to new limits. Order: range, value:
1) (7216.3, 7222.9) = 10.8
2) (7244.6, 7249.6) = 10.8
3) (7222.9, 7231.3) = 11.1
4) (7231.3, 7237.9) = 10.8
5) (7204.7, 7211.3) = 10.1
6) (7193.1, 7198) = 10.7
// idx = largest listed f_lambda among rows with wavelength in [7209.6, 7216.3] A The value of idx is 11.07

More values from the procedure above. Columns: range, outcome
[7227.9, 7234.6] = 11.26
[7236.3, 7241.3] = 11.13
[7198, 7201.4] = 10.81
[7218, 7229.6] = 11.53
